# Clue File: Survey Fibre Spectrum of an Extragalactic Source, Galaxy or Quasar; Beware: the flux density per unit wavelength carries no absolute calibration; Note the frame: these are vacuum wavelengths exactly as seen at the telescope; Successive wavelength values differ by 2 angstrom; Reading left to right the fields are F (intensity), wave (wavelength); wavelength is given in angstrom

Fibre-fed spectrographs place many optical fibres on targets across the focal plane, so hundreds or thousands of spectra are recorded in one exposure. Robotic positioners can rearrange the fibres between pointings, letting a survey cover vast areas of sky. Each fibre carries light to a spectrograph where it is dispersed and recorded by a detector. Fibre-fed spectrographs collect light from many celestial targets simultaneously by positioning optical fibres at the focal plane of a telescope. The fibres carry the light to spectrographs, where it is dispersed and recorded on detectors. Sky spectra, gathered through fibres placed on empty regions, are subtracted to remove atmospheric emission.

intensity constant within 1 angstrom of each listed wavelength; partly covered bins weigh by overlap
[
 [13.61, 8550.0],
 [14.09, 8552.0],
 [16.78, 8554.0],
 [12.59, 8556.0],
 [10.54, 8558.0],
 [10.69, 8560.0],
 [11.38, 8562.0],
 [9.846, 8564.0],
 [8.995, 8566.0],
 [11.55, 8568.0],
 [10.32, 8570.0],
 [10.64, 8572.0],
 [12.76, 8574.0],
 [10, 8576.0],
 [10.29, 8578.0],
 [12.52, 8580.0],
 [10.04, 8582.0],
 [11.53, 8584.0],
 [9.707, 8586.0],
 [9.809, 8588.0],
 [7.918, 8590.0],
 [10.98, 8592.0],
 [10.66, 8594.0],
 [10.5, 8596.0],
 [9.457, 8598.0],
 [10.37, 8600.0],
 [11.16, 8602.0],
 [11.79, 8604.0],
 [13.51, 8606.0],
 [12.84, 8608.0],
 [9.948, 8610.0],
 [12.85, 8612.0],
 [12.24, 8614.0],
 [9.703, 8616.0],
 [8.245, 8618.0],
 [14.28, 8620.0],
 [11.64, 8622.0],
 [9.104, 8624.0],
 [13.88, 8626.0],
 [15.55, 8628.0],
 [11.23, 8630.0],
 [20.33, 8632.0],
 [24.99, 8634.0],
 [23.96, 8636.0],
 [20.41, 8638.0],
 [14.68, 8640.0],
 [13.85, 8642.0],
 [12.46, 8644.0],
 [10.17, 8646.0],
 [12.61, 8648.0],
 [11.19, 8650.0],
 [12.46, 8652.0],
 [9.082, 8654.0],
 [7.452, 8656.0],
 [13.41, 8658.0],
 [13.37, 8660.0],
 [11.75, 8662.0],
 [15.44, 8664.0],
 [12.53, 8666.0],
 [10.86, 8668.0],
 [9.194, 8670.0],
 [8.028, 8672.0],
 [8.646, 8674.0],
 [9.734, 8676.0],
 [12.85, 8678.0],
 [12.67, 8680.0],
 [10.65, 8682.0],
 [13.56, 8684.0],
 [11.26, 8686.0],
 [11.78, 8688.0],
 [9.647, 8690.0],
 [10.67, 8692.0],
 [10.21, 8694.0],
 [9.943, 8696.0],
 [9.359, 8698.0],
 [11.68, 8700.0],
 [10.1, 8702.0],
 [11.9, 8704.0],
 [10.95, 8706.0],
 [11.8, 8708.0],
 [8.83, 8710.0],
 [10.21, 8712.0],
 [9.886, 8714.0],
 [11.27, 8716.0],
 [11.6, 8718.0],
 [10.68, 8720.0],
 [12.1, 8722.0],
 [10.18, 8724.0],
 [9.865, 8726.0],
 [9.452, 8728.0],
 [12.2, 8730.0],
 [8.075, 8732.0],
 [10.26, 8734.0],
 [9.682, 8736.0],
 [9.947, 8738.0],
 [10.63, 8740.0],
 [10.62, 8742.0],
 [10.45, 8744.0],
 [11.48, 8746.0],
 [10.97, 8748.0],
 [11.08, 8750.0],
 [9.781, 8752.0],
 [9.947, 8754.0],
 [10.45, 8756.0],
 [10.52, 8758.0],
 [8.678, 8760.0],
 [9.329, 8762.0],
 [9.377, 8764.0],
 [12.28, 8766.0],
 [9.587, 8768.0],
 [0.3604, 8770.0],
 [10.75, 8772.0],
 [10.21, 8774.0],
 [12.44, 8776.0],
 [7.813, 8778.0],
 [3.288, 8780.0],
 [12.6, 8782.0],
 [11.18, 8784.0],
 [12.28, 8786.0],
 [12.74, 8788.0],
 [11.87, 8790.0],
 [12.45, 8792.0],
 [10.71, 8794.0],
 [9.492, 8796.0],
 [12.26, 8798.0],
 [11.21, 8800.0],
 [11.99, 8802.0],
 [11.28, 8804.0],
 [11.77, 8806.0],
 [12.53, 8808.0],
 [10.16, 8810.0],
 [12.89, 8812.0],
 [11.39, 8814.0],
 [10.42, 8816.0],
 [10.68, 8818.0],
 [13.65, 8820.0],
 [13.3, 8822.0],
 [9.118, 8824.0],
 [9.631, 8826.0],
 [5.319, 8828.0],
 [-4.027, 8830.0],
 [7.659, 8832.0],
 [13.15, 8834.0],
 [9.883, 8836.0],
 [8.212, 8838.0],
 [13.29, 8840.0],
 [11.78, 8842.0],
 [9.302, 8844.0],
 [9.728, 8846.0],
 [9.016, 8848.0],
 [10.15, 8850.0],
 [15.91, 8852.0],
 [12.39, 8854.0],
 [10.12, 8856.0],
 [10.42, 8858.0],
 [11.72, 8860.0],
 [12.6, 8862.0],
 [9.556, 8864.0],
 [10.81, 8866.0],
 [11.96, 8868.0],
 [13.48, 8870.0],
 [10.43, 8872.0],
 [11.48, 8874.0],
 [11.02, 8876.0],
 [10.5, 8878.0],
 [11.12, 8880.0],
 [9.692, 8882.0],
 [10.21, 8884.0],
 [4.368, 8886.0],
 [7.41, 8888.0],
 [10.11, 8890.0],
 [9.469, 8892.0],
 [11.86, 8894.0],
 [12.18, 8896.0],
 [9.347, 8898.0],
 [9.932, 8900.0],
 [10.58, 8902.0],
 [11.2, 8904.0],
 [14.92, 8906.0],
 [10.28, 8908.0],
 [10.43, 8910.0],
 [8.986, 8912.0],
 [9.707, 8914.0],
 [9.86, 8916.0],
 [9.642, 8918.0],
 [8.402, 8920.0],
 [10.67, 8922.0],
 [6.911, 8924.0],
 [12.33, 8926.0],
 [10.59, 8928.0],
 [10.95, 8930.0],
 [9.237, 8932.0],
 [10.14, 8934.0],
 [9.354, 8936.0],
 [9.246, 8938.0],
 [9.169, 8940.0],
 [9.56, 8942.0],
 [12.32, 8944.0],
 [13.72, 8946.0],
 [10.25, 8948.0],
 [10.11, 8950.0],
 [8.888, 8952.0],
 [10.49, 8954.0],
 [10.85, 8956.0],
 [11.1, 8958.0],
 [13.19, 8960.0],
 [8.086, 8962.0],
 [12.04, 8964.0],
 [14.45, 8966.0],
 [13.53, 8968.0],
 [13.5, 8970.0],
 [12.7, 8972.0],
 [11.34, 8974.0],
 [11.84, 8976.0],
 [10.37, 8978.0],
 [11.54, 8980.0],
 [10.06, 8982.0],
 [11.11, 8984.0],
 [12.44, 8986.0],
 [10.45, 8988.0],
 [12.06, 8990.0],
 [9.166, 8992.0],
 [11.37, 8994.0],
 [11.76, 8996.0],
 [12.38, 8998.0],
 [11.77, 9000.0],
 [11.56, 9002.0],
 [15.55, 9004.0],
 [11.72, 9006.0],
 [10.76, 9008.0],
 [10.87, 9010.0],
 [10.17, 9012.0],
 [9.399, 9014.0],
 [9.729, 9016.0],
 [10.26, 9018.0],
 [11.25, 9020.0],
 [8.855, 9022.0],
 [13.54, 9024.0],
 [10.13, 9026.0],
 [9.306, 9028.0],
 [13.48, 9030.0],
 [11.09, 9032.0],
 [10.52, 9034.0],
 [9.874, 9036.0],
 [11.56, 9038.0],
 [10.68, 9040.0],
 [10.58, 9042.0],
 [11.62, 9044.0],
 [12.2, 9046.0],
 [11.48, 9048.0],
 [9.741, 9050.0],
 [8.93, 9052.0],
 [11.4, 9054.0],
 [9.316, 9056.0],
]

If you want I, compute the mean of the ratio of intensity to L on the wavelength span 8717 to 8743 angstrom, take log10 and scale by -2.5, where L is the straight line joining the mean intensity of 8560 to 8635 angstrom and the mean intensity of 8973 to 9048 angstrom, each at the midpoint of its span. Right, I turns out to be 0.11 mag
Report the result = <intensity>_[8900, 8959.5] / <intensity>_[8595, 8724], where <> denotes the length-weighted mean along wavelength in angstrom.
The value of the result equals 0.86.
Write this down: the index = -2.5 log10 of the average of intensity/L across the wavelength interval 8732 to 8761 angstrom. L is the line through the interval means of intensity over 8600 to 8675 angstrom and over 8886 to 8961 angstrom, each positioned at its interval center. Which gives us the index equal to 0.16 mag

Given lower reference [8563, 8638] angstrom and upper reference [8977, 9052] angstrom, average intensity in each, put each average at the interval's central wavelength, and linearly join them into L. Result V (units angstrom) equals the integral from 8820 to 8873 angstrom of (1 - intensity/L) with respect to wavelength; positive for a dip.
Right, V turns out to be 5.7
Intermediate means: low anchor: 12.1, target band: 10.3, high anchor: 11.1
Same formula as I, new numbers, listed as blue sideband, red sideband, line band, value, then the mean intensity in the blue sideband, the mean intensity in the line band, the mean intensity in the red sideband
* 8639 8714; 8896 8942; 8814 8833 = 0.23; 11.2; 8.57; 10.1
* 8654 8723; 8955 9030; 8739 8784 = 0.14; 11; 9.7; 11.4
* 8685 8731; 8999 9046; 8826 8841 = 0.36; 10.7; 7.77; 11.1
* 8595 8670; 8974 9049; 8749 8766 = 0.22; 12.9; 10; 11.2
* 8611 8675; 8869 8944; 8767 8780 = 0.39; 13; 8.12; 10.2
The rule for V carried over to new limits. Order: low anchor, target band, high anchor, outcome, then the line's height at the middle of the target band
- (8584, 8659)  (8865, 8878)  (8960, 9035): 0.4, 11.8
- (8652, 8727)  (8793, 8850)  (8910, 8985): 3.2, 10.8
